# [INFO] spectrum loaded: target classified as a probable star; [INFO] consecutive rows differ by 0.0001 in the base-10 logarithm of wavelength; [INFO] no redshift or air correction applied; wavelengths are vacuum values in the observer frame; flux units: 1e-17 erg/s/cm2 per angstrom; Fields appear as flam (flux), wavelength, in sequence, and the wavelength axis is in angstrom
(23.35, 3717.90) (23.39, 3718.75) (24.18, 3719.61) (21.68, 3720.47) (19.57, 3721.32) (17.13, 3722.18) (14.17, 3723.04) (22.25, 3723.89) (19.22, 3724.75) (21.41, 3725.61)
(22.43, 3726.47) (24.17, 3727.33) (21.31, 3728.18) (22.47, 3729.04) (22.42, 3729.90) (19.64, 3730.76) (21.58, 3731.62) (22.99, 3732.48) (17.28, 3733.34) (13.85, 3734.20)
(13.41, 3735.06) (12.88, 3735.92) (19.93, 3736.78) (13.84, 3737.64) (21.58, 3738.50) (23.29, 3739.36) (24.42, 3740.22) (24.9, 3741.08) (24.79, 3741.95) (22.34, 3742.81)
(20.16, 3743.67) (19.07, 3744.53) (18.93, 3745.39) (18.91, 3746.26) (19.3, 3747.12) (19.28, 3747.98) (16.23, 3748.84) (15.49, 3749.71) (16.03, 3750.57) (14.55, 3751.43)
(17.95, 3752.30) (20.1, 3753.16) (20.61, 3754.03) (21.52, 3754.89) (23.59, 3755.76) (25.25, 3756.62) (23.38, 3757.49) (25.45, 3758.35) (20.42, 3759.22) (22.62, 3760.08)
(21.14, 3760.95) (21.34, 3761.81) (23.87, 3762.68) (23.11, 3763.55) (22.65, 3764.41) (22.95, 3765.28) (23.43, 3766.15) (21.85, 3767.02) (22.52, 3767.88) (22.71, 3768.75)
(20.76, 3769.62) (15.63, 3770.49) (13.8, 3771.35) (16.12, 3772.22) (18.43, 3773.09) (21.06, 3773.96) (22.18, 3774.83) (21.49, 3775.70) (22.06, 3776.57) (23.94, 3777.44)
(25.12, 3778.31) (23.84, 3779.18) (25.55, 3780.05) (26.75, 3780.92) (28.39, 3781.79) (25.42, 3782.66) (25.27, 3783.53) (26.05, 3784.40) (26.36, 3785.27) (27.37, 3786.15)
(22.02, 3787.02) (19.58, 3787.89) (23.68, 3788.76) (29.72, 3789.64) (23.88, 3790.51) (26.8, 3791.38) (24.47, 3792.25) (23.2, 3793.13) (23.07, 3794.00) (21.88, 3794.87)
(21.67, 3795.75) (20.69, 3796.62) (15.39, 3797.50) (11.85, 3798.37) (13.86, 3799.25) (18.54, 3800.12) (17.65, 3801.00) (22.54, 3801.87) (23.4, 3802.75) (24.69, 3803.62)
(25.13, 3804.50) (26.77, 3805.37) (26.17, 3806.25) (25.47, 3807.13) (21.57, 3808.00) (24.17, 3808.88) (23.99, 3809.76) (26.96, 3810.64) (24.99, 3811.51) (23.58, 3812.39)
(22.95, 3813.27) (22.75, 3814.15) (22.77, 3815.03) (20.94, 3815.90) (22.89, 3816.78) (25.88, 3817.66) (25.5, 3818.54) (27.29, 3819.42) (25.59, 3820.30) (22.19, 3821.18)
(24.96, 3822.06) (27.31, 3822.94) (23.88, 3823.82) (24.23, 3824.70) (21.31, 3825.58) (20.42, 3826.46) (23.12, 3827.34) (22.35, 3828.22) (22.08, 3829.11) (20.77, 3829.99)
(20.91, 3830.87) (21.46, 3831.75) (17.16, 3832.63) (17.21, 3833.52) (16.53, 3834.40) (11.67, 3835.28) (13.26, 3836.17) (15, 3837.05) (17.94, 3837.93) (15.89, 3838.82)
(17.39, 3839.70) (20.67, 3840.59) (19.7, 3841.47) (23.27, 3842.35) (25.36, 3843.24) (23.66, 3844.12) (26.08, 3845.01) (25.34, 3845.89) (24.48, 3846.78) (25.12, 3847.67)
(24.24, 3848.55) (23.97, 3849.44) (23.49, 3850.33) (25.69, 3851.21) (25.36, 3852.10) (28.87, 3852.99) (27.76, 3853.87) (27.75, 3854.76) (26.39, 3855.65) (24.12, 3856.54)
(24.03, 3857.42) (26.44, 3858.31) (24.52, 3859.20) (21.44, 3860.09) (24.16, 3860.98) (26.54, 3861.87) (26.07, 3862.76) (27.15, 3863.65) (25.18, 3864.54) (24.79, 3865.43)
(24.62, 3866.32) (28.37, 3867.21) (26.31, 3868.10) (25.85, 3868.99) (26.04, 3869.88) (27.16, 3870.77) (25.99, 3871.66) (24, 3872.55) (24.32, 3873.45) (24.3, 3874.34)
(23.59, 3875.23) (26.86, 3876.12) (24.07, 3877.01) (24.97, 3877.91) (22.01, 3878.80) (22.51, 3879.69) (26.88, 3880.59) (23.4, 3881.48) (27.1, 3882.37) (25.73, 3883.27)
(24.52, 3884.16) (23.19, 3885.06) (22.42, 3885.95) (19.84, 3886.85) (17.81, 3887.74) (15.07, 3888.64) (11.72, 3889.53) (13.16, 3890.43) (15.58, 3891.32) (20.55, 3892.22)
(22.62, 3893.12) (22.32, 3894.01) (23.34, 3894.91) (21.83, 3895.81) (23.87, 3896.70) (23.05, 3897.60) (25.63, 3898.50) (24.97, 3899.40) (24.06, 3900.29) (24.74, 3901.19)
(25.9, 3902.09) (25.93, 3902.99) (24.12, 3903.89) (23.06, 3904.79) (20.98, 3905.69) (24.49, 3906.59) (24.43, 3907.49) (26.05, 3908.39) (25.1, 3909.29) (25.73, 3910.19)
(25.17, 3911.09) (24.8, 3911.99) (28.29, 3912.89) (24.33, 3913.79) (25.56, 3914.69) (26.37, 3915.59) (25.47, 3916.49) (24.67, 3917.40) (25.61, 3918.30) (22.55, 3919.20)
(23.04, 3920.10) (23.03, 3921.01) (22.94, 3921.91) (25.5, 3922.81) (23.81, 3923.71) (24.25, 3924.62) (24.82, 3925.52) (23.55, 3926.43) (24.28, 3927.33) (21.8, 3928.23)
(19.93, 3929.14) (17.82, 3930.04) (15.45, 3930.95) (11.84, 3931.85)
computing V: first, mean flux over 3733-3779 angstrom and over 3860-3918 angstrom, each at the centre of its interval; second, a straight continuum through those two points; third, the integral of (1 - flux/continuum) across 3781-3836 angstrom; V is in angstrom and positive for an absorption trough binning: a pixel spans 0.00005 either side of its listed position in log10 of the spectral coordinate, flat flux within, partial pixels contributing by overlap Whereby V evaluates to -2.6 angstrom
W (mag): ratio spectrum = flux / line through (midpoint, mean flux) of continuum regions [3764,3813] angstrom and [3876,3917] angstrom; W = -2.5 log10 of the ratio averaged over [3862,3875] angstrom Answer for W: -0.12 mag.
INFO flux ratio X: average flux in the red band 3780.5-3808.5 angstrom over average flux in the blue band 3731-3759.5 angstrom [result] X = 1.17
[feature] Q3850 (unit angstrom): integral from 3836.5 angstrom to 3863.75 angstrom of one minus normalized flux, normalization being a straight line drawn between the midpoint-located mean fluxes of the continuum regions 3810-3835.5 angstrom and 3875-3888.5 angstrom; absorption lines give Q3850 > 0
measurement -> -0.9 angstrom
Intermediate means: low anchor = 22.5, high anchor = 23.5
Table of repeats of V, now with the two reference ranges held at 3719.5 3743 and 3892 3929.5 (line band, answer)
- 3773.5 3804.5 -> -2.0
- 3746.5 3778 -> 0.4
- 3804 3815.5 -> -1.3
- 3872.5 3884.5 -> -0.6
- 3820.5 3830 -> -0.4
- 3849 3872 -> -2.6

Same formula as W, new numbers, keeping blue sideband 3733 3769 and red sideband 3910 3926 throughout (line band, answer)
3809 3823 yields -0.10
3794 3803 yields 0.15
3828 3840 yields 0.26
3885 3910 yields 0.10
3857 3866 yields -0.08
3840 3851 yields -0.04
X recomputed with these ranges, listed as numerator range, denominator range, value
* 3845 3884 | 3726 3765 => 1.24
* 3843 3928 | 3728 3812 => 1.12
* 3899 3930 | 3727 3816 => 1.12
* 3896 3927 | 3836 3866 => 1.04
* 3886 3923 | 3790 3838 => 1.05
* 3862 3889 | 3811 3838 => 1.13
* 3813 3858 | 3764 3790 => 0.99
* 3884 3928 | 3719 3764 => 1.14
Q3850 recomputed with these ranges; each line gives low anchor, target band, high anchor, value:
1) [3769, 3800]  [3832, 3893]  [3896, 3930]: 1.7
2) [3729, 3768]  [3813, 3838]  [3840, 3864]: 2.4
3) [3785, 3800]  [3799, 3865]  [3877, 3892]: -4.3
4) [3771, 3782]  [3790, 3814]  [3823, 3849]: -1.0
